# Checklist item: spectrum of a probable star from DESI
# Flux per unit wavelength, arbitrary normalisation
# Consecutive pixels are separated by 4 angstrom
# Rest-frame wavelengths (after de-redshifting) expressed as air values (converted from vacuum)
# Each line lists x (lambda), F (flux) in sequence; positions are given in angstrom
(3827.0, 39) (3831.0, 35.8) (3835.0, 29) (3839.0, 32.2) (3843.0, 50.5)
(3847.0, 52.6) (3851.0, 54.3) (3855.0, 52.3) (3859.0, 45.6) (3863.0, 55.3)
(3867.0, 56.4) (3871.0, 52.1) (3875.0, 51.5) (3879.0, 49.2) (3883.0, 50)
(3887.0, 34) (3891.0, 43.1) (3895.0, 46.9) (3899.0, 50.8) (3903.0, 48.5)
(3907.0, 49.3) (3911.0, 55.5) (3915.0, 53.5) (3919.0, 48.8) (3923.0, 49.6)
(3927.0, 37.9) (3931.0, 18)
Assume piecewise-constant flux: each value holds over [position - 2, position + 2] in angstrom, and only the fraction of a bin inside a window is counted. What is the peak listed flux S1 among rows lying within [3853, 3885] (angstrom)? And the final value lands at 56.4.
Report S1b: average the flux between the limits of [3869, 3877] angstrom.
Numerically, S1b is 51.8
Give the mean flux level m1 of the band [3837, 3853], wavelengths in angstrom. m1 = 47.4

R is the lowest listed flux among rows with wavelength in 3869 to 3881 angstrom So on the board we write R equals 49.2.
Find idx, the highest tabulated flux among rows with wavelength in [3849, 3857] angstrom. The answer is 54.3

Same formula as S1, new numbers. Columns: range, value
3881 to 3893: 50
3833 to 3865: 55.3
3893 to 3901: 50.8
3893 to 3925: 55.5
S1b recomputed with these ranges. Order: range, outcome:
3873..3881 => 50.4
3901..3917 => 51.7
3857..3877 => 52.2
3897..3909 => 49.5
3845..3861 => 51.2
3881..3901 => 45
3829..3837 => 32.4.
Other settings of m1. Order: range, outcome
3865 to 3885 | 51.8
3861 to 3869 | 55.8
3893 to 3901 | 48.8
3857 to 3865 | 50.5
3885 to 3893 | 38.5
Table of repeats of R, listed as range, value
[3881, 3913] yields 34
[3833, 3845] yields 29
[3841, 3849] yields 50.5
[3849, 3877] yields 45.6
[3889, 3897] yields 43.1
